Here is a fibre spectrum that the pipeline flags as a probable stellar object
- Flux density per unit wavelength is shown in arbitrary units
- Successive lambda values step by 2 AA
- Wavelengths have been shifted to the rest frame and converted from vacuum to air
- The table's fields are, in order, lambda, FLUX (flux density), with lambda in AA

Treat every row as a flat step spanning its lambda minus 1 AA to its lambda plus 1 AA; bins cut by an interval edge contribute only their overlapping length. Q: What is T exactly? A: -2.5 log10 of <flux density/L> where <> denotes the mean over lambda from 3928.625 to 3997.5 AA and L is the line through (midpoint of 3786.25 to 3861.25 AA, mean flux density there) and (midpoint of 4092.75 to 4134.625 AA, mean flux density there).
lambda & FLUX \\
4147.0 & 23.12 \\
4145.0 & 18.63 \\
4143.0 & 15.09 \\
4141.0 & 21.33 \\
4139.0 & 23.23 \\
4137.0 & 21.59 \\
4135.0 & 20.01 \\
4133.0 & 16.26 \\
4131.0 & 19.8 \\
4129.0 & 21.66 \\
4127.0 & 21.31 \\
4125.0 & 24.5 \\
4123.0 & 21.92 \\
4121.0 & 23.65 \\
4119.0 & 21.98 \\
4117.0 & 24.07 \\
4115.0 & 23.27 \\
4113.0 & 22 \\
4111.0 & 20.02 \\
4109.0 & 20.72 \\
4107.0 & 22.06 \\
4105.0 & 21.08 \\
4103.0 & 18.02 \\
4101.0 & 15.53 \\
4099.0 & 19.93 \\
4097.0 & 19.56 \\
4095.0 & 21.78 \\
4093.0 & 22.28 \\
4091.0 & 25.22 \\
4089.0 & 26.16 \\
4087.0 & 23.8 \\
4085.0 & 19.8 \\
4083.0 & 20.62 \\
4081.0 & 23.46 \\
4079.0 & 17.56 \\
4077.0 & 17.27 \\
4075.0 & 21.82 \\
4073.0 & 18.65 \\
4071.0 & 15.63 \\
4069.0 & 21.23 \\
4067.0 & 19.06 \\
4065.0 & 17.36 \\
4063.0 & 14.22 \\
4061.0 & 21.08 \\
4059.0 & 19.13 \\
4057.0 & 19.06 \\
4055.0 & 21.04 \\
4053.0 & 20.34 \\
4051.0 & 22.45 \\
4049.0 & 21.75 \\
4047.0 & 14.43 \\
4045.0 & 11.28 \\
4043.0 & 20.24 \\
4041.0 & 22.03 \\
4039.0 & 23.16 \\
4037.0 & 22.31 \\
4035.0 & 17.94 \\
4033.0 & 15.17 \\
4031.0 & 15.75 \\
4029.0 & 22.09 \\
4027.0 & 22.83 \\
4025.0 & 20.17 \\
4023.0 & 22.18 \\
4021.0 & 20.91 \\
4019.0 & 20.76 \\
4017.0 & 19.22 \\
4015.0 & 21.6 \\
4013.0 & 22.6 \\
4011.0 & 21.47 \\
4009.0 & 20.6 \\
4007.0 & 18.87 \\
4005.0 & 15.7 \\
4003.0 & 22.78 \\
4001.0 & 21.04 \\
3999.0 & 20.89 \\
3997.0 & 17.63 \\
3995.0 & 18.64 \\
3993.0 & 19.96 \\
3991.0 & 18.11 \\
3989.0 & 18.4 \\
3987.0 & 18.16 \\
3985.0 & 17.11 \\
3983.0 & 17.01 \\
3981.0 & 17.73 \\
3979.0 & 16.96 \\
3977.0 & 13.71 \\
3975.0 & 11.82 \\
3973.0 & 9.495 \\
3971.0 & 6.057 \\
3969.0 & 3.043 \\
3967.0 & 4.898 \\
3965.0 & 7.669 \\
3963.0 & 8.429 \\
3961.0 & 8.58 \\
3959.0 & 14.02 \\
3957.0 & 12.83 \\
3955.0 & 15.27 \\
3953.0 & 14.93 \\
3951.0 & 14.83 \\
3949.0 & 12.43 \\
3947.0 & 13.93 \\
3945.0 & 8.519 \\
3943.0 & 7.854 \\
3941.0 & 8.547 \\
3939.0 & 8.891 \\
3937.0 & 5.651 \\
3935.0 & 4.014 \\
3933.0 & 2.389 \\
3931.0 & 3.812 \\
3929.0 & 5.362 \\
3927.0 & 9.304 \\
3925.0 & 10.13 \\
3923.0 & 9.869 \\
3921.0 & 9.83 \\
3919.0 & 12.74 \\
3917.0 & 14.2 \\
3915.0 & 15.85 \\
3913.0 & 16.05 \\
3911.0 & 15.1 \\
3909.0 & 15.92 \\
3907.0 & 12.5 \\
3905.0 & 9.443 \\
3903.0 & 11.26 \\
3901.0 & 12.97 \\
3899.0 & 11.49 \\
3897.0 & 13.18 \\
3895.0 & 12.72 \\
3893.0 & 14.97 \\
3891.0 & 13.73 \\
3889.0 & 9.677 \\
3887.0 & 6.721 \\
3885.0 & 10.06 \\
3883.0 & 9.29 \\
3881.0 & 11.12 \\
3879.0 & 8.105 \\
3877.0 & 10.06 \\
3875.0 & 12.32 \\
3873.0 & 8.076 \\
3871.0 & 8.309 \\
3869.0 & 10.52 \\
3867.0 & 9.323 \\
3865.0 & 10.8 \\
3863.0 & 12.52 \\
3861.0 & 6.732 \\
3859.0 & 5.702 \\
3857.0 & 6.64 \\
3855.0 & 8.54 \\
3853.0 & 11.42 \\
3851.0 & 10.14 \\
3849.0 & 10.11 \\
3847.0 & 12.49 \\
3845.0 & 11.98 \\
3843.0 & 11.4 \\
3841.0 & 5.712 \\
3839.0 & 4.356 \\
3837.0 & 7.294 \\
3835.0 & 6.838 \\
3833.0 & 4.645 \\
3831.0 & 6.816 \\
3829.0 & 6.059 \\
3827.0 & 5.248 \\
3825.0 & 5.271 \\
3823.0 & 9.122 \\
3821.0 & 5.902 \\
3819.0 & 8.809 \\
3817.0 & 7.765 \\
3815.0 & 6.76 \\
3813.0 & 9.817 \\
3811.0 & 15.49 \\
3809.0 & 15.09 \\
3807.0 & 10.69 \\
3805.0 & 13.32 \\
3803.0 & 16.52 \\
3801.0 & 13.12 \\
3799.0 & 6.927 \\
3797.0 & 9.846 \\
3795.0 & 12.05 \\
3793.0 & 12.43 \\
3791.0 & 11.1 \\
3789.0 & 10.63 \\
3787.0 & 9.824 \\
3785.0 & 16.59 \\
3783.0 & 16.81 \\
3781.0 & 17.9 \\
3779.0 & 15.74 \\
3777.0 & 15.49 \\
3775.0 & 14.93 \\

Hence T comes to 0.29 mag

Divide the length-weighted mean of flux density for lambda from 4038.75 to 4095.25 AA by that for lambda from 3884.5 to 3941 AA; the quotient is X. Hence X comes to 1.9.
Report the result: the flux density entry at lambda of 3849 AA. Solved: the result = 10.11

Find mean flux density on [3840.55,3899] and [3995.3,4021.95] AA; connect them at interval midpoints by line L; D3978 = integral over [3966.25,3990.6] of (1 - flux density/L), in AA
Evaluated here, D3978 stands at 6.9 AA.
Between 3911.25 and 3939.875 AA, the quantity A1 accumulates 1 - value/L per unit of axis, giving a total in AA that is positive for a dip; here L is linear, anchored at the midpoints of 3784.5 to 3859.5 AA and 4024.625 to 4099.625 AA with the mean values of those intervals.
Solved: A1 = 9.4 AA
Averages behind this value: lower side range 9.52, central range 9.31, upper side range 19.9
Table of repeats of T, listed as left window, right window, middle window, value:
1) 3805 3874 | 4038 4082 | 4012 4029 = -0.23 mag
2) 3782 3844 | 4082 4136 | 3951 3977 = 0.47 mag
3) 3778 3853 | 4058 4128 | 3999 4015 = -0.17 mag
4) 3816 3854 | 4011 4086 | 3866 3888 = 0.09 mag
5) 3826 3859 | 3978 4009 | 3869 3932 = 0.09 mag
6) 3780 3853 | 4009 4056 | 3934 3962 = 0.45 mag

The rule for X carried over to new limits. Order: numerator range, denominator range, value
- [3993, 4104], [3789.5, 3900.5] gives 2.04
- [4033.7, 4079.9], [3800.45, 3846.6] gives 2.11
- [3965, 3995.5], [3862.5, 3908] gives 1.27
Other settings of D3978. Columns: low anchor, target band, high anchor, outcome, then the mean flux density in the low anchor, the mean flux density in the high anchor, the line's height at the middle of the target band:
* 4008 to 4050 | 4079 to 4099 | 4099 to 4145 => -1.6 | 19.9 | 20.8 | 20.5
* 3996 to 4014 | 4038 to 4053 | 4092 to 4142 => 0.8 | 20.2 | 21.1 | 20.5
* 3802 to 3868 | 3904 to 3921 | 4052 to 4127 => -1.5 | 9.07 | 20.7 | 12.6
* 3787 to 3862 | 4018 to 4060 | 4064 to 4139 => -3.6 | 9.27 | 20.9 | 18.2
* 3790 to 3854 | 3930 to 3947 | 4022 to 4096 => 9.3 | 9.52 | 20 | 14.7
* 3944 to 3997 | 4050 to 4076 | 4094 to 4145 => -2.0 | 13.3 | 20.8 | 17.9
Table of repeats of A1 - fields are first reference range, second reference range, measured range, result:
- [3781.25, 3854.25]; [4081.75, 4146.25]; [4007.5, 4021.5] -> -2.8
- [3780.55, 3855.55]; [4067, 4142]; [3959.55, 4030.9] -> 1.2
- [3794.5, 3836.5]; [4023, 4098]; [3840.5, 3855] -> 0.3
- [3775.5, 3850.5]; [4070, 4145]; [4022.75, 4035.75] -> -0.9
